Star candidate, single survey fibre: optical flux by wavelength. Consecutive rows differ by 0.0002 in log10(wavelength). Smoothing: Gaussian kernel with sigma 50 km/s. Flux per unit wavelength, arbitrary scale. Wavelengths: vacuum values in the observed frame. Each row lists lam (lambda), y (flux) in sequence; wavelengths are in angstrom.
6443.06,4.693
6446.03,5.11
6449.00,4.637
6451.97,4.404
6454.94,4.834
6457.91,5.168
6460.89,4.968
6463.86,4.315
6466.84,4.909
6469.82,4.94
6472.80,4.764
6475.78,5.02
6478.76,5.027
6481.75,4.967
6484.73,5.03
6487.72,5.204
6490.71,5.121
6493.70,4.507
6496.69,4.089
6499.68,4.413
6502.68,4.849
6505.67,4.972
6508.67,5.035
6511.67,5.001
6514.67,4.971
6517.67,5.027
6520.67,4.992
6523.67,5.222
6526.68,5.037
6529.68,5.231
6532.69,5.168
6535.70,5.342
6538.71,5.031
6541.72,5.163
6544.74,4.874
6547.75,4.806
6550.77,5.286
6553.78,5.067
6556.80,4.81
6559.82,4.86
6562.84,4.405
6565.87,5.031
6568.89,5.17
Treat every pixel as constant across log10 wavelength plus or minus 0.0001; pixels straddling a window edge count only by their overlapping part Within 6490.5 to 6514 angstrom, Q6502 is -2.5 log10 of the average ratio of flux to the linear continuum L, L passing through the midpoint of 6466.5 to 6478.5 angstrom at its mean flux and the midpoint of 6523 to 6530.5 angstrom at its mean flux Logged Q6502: 0.07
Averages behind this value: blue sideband 4.92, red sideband 5.15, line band 4.74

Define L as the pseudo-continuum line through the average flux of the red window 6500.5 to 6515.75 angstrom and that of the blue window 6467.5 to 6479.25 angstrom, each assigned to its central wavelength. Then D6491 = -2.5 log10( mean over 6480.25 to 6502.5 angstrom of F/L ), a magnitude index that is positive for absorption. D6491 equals 0.04 mag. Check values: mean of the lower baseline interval 4.93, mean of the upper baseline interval 4.94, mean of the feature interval 4.76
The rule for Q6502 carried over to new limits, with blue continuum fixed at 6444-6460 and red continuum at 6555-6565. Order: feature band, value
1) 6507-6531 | -0.07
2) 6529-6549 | -0.08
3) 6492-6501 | 0.10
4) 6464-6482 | -0.02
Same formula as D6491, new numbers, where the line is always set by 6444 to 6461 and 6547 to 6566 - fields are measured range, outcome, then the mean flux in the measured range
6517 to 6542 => -0.06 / 5.14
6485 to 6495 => -0.02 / 4.96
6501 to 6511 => -0.02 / 4.94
